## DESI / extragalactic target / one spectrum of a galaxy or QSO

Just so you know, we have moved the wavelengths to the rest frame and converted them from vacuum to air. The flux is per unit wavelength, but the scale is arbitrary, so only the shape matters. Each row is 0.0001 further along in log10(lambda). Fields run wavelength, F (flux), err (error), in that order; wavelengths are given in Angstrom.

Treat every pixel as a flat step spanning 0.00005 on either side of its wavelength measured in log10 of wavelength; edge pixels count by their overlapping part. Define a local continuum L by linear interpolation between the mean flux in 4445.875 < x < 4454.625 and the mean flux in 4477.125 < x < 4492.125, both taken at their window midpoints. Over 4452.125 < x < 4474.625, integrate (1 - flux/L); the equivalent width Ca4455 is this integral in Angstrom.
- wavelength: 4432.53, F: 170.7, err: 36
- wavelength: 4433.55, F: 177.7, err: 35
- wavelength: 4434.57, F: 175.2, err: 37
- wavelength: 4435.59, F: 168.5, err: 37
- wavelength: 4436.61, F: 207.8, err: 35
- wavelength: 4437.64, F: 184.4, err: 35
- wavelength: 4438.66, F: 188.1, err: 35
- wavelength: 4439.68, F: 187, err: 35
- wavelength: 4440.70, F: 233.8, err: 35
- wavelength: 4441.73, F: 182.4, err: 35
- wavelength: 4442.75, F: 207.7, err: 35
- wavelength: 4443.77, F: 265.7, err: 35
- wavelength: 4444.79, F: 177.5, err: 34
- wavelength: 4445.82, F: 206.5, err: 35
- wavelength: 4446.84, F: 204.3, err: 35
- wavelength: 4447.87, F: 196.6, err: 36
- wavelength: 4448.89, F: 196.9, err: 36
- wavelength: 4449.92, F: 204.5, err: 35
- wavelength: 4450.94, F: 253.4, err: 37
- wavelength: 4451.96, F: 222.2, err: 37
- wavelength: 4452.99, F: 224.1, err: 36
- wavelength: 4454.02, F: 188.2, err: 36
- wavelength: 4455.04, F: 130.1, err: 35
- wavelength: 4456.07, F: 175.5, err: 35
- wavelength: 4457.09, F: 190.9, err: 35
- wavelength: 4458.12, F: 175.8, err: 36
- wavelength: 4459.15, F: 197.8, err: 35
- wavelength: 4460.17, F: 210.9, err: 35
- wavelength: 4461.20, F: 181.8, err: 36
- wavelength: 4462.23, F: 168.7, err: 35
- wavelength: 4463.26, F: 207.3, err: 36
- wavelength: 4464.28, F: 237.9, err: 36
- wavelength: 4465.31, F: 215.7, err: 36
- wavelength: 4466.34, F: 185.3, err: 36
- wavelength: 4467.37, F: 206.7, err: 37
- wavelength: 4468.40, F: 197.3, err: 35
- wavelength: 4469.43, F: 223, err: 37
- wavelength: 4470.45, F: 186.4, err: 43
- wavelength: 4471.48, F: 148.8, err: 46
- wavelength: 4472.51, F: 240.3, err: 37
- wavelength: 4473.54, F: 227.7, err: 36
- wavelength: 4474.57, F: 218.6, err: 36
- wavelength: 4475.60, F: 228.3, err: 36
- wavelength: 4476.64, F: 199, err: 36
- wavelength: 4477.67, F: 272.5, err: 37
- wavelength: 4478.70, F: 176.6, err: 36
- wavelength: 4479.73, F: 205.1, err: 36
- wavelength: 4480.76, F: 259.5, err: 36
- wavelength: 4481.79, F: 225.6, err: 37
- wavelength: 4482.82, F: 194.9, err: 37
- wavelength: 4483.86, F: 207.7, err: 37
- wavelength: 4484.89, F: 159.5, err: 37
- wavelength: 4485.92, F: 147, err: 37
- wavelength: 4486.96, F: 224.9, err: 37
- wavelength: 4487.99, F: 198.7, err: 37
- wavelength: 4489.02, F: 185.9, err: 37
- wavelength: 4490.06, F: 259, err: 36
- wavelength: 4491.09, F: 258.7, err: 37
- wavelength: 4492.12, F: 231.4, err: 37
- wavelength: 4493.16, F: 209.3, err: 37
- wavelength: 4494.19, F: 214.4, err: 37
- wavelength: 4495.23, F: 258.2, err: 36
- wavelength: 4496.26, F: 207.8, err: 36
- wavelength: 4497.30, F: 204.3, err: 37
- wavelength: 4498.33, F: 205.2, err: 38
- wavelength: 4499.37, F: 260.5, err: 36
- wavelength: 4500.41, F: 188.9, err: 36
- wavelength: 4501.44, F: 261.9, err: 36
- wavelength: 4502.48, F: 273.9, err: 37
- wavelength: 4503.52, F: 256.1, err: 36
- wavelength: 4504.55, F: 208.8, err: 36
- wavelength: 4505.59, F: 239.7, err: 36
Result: 1.5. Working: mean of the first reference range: 210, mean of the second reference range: 213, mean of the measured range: 197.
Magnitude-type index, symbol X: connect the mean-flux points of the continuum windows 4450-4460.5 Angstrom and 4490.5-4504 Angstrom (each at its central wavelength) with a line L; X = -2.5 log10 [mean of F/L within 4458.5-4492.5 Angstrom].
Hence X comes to 0.03 mag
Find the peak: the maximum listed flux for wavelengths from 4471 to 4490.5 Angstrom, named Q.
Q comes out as 272.5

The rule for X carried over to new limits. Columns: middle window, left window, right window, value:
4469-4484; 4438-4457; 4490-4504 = 0.03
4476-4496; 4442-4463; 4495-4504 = 0.04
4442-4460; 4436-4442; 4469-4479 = 0.01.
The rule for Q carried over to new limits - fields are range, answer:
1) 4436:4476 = 265.7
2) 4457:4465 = 237.9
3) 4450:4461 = 253.4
